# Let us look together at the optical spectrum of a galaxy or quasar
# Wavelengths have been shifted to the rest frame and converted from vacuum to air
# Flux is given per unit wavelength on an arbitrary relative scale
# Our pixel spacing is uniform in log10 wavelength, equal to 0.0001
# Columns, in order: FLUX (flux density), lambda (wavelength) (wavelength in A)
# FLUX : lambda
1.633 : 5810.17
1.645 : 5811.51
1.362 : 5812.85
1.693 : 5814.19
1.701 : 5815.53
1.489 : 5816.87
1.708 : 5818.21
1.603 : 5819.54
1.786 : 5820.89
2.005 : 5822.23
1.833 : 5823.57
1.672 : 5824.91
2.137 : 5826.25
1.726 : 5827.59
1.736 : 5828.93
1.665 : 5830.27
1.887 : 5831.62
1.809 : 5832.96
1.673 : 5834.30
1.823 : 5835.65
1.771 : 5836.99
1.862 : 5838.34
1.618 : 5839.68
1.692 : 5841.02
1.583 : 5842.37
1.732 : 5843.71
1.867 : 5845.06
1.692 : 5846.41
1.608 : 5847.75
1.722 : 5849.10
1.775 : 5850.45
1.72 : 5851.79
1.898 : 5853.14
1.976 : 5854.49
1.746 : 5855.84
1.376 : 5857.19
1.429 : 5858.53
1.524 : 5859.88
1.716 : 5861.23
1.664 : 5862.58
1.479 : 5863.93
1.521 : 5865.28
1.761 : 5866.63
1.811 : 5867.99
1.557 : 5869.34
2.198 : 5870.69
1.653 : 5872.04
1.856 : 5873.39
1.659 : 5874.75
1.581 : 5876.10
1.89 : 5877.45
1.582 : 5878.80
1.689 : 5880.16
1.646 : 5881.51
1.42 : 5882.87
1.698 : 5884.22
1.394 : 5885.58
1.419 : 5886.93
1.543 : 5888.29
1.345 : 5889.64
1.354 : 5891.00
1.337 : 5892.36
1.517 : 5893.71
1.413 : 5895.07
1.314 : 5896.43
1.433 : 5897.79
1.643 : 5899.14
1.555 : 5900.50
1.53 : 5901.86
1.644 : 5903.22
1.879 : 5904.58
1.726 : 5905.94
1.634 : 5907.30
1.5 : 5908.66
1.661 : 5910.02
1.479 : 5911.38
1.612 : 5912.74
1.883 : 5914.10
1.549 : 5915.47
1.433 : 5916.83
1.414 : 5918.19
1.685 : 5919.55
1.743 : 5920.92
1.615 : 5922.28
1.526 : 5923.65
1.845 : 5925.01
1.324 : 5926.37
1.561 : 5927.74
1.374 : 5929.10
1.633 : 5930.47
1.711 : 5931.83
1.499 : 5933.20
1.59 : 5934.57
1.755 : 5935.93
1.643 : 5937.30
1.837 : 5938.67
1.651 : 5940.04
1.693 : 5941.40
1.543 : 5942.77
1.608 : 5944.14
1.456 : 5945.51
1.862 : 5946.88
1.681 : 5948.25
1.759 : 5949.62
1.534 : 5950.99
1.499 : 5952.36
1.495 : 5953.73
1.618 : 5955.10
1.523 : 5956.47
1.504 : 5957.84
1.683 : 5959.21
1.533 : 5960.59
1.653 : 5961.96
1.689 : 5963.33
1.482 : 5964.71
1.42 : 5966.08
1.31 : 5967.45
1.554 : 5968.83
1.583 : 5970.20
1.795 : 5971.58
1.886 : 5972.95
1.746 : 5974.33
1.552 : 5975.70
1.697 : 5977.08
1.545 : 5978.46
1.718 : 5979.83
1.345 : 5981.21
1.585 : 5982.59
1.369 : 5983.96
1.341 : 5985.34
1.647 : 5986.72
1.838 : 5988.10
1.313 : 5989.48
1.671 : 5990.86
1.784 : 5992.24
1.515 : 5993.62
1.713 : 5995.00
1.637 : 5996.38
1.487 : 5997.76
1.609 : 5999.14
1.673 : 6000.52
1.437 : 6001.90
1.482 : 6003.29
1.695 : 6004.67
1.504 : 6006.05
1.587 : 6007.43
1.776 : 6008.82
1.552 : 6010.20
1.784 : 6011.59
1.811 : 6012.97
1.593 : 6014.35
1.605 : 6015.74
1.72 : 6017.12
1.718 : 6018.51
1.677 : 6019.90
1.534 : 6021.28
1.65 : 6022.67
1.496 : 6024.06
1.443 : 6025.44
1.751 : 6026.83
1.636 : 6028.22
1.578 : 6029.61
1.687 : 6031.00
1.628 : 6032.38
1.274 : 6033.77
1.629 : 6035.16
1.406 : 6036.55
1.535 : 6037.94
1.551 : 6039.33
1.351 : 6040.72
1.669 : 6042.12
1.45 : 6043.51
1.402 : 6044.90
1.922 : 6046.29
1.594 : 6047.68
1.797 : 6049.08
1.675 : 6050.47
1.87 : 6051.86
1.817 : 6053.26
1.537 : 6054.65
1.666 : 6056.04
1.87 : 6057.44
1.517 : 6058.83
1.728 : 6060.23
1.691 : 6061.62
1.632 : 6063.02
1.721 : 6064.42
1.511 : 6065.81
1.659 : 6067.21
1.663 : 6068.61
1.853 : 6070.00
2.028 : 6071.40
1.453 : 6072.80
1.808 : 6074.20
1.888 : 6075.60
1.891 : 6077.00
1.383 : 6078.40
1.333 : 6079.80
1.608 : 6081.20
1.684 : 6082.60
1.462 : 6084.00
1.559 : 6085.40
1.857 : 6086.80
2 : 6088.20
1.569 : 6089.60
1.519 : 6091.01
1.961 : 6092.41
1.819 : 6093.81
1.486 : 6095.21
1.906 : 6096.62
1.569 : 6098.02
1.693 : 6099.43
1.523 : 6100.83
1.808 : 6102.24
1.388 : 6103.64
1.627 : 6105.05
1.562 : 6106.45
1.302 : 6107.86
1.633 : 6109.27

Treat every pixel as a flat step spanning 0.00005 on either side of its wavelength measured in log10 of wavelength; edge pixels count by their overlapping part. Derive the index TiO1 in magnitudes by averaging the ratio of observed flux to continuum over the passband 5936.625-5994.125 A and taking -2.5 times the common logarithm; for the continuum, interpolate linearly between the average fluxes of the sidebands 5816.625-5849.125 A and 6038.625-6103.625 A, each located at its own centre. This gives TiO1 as 0.070 mag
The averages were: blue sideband 1.75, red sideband 1.67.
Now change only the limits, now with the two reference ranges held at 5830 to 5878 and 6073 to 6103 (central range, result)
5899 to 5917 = 0.05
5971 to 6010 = 0.06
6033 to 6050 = 0.09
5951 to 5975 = 0.07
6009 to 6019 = 0.00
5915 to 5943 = 0.07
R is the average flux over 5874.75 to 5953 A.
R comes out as 1.59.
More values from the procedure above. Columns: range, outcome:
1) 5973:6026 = 1.61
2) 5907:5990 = 1.59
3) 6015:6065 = 1.62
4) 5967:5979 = 1.64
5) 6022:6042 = 1.55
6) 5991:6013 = 1.62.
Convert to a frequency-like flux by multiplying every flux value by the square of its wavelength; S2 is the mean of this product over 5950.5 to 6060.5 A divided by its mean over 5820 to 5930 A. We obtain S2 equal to 1.0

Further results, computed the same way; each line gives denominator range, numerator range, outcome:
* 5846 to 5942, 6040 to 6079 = 1.10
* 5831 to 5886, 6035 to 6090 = 1.05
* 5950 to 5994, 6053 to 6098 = 1.11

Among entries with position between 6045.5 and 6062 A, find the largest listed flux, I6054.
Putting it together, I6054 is 1.922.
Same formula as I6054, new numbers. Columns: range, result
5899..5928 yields 1.883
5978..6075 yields 2.028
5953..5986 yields 1.886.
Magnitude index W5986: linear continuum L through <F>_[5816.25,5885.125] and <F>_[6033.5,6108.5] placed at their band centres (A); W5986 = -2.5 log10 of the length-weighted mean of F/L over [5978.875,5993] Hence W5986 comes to 0.07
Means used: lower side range 1.72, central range 1.56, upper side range 1.64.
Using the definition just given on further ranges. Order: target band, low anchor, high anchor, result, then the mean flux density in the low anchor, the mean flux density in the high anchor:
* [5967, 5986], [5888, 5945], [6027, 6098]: 0.022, 1.58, 1.65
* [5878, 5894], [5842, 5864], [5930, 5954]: 0.116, 1.68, 1.64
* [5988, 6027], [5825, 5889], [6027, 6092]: 0.027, 1.7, 1.64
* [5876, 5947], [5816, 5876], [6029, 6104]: 0.082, 1.73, 1.65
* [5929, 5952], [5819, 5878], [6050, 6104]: 0.047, 1.73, 1.68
